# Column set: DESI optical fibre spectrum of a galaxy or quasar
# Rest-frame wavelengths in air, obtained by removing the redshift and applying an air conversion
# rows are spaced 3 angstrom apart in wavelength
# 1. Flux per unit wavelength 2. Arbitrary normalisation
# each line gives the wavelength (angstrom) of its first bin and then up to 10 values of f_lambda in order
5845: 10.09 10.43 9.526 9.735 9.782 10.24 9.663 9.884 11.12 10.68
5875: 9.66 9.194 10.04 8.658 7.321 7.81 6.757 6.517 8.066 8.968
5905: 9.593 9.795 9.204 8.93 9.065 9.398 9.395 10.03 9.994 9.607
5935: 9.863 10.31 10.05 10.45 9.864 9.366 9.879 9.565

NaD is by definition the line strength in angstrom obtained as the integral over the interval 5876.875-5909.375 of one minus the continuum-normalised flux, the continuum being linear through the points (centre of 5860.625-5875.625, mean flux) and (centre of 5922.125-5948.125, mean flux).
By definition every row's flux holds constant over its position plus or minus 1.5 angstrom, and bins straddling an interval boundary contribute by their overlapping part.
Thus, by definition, 5.5 angstrom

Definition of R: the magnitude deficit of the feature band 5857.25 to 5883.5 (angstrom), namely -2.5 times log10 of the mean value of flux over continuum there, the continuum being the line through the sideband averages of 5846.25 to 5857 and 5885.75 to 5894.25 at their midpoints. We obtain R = -0.162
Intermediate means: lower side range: 9.89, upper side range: 7.31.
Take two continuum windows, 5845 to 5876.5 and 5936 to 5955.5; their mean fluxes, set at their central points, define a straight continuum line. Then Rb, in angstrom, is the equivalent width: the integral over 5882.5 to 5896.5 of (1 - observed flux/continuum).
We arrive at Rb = 3.57 angstrom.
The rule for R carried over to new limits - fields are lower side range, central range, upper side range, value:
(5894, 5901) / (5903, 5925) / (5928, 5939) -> -0.10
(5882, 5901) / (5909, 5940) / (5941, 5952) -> -0.07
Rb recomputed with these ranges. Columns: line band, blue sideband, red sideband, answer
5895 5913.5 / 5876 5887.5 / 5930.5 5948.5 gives 1.2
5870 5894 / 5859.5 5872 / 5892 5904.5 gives 0.6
